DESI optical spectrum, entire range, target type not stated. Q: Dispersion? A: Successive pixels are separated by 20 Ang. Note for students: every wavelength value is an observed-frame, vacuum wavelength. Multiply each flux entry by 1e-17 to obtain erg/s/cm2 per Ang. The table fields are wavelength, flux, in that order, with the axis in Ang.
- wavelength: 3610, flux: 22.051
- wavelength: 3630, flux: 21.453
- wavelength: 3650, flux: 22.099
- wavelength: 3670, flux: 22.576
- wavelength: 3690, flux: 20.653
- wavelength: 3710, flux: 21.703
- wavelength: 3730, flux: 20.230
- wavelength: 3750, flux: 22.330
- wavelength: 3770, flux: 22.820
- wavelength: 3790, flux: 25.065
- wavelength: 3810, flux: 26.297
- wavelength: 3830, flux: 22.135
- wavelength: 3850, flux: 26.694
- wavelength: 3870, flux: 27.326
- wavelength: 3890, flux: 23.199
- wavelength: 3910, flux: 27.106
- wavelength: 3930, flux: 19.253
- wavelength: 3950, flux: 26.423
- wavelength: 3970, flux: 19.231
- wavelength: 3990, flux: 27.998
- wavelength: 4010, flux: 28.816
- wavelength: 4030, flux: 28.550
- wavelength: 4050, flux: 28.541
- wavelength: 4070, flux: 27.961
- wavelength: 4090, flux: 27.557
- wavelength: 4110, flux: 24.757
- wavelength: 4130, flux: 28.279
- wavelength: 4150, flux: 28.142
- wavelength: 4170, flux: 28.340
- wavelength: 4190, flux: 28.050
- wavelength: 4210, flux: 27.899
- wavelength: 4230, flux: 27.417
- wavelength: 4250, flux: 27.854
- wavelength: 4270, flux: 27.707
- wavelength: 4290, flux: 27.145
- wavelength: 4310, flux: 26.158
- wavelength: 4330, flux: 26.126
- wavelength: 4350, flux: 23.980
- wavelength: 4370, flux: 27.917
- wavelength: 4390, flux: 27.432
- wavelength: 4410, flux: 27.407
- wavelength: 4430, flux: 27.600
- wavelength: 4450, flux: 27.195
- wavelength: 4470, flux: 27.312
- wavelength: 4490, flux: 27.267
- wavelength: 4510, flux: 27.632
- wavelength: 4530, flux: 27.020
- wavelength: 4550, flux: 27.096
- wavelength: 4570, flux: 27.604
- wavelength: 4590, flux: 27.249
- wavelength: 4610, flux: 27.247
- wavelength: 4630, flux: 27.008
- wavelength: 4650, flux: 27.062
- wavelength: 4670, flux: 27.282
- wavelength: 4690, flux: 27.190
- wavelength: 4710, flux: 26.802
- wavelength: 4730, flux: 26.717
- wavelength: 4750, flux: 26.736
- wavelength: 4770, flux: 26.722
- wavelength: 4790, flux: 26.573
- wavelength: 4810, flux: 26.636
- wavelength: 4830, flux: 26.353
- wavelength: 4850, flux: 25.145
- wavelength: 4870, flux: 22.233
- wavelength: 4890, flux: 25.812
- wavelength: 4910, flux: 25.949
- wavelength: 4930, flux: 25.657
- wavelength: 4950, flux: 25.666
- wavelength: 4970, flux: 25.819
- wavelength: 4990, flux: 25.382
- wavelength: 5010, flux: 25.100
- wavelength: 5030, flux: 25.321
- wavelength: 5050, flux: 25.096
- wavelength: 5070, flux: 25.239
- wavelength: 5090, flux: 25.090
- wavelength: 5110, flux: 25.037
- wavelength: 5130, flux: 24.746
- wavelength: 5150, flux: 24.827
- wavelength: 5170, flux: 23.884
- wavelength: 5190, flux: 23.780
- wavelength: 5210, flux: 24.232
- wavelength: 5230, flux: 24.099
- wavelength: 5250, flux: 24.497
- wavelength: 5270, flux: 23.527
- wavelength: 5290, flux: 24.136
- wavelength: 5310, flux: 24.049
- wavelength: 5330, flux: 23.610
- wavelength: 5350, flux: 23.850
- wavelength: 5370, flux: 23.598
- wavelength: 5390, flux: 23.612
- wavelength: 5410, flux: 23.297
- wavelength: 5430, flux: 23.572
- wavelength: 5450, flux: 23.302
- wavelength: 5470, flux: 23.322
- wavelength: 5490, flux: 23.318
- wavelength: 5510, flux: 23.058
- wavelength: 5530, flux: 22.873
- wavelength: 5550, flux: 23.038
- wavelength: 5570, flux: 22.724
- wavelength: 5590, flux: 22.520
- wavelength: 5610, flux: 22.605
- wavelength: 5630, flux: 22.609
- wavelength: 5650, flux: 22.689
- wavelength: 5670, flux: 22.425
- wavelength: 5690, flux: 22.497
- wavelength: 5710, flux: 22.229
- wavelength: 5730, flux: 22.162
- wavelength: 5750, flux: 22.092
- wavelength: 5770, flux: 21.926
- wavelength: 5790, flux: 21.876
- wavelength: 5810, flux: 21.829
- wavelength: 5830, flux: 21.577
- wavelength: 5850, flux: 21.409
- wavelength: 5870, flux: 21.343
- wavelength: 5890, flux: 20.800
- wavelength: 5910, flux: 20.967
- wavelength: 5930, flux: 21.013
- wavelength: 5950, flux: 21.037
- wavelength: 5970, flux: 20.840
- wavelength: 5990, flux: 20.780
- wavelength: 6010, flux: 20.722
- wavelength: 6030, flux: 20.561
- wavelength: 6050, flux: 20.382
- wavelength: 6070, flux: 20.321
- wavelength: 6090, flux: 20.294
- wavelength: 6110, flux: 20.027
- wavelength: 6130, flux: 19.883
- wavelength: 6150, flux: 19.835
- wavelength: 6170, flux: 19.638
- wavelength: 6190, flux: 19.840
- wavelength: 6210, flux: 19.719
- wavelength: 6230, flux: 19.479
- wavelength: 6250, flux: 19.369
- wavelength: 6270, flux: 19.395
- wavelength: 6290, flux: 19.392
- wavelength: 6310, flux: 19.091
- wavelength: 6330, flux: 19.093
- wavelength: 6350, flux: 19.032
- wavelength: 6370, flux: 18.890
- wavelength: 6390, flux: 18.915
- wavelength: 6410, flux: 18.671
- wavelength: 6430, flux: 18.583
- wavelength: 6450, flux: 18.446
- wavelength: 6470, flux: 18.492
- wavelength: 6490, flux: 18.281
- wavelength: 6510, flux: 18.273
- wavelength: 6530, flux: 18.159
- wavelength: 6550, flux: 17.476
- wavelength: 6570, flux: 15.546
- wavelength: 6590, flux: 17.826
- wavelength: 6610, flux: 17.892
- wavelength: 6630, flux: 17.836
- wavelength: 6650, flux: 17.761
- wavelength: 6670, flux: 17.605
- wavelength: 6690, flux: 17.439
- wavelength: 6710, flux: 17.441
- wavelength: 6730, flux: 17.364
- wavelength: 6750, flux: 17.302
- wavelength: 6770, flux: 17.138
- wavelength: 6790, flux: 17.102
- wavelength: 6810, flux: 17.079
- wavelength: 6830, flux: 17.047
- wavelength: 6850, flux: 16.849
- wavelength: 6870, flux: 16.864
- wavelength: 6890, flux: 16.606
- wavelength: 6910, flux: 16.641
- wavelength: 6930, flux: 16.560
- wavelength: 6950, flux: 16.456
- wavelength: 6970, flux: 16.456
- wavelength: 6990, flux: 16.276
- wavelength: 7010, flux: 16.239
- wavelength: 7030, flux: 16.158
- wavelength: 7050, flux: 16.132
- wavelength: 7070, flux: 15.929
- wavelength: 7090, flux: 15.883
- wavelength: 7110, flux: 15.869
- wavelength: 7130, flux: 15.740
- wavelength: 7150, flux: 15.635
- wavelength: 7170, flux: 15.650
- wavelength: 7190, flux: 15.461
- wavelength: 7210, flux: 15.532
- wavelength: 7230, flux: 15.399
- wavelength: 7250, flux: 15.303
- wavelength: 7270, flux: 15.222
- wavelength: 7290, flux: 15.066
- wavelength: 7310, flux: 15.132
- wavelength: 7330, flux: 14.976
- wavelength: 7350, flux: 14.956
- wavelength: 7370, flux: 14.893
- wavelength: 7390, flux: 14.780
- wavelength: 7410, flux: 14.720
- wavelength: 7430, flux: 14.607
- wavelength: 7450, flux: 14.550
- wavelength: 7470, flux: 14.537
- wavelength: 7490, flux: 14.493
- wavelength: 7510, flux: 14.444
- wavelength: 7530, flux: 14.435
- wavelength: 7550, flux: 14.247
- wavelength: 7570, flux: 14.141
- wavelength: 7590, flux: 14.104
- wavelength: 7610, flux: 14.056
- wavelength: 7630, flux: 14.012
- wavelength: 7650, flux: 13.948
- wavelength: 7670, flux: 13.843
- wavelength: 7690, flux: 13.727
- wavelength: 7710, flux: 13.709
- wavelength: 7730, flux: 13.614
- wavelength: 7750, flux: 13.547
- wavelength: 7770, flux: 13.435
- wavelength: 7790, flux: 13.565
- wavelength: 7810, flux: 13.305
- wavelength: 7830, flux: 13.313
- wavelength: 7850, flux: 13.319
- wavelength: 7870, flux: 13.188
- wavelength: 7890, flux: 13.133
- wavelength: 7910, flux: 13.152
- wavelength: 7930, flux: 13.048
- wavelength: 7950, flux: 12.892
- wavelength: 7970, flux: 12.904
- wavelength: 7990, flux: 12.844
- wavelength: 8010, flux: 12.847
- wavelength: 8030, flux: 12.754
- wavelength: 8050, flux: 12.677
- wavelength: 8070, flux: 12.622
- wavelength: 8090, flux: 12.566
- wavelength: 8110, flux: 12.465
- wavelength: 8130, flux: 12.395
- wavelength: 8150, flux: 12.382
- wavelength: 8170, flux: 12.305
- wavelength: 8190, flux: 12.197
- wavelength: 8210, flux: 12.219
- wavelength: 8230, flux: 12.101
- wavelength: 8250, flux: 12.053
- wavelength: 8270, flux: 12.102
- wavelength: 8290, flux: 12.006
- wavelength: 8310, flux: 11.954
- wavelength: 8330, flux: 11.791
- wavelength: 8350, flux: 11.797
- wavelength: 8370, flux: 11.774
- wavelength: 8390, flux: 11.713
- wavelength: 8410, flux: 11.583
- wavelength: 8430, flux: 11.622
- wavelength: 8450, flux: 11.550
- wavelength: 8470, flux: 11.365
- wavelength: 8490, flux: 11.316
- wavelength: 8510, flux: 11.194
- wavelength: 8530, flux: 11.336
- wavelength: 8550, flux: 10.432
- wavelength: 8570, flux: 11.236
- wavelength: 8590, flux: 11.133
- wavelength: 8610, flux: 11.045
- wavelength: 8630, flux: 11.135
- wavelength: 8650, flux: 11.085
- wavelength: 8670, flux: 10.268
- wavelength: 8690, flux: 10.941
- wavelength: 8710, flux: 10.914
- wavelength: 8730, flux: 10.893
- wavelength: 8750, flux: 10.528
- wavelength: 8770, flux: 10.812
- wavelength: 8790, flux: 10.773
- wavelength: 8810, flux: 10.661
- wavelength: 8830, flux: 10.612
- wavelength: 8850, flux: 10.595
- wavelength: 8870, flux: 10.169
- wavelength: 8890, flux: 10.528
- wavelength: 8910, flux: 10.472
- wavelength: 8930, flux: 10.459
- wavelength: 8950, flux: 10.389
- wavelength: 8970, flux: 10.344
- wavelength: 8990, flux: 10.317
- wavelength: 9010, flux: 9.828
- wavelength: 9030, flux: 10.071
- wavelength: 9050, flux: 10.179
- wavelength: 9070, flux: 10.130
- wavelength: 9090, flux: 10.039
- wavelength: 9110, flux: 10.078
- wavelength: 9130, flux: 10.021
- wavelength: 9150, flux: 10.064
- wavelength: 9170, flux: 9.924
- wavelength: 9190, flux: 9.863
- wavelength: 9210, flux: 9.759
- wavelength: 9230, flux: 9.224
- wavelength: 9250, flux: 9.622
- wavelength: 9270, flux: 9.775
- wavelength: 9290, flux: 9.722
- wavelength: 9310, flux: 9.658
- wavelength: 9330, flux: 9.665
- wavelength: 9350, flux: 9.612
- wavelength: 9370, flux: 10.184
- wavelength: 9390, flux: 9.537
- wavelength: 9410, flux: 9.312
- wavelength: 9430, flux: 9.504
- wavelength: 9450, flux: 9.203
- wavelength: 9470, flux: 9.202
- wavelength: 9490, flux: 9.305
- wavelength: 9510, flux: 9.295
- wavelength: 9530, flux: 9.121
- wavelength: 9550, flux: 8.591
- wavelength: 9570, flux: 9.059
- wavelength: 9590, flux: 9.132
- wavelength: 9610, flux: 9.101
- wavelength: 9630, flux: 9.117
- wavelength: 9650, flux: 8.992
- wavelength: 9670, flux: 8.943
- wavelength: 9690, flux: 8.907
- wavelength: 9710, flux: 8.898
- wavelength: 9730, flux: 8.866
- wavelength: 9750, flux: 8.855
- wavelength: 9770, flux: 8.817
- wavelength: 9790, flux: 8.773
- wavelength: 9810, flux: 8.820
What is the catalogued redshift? 0.000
